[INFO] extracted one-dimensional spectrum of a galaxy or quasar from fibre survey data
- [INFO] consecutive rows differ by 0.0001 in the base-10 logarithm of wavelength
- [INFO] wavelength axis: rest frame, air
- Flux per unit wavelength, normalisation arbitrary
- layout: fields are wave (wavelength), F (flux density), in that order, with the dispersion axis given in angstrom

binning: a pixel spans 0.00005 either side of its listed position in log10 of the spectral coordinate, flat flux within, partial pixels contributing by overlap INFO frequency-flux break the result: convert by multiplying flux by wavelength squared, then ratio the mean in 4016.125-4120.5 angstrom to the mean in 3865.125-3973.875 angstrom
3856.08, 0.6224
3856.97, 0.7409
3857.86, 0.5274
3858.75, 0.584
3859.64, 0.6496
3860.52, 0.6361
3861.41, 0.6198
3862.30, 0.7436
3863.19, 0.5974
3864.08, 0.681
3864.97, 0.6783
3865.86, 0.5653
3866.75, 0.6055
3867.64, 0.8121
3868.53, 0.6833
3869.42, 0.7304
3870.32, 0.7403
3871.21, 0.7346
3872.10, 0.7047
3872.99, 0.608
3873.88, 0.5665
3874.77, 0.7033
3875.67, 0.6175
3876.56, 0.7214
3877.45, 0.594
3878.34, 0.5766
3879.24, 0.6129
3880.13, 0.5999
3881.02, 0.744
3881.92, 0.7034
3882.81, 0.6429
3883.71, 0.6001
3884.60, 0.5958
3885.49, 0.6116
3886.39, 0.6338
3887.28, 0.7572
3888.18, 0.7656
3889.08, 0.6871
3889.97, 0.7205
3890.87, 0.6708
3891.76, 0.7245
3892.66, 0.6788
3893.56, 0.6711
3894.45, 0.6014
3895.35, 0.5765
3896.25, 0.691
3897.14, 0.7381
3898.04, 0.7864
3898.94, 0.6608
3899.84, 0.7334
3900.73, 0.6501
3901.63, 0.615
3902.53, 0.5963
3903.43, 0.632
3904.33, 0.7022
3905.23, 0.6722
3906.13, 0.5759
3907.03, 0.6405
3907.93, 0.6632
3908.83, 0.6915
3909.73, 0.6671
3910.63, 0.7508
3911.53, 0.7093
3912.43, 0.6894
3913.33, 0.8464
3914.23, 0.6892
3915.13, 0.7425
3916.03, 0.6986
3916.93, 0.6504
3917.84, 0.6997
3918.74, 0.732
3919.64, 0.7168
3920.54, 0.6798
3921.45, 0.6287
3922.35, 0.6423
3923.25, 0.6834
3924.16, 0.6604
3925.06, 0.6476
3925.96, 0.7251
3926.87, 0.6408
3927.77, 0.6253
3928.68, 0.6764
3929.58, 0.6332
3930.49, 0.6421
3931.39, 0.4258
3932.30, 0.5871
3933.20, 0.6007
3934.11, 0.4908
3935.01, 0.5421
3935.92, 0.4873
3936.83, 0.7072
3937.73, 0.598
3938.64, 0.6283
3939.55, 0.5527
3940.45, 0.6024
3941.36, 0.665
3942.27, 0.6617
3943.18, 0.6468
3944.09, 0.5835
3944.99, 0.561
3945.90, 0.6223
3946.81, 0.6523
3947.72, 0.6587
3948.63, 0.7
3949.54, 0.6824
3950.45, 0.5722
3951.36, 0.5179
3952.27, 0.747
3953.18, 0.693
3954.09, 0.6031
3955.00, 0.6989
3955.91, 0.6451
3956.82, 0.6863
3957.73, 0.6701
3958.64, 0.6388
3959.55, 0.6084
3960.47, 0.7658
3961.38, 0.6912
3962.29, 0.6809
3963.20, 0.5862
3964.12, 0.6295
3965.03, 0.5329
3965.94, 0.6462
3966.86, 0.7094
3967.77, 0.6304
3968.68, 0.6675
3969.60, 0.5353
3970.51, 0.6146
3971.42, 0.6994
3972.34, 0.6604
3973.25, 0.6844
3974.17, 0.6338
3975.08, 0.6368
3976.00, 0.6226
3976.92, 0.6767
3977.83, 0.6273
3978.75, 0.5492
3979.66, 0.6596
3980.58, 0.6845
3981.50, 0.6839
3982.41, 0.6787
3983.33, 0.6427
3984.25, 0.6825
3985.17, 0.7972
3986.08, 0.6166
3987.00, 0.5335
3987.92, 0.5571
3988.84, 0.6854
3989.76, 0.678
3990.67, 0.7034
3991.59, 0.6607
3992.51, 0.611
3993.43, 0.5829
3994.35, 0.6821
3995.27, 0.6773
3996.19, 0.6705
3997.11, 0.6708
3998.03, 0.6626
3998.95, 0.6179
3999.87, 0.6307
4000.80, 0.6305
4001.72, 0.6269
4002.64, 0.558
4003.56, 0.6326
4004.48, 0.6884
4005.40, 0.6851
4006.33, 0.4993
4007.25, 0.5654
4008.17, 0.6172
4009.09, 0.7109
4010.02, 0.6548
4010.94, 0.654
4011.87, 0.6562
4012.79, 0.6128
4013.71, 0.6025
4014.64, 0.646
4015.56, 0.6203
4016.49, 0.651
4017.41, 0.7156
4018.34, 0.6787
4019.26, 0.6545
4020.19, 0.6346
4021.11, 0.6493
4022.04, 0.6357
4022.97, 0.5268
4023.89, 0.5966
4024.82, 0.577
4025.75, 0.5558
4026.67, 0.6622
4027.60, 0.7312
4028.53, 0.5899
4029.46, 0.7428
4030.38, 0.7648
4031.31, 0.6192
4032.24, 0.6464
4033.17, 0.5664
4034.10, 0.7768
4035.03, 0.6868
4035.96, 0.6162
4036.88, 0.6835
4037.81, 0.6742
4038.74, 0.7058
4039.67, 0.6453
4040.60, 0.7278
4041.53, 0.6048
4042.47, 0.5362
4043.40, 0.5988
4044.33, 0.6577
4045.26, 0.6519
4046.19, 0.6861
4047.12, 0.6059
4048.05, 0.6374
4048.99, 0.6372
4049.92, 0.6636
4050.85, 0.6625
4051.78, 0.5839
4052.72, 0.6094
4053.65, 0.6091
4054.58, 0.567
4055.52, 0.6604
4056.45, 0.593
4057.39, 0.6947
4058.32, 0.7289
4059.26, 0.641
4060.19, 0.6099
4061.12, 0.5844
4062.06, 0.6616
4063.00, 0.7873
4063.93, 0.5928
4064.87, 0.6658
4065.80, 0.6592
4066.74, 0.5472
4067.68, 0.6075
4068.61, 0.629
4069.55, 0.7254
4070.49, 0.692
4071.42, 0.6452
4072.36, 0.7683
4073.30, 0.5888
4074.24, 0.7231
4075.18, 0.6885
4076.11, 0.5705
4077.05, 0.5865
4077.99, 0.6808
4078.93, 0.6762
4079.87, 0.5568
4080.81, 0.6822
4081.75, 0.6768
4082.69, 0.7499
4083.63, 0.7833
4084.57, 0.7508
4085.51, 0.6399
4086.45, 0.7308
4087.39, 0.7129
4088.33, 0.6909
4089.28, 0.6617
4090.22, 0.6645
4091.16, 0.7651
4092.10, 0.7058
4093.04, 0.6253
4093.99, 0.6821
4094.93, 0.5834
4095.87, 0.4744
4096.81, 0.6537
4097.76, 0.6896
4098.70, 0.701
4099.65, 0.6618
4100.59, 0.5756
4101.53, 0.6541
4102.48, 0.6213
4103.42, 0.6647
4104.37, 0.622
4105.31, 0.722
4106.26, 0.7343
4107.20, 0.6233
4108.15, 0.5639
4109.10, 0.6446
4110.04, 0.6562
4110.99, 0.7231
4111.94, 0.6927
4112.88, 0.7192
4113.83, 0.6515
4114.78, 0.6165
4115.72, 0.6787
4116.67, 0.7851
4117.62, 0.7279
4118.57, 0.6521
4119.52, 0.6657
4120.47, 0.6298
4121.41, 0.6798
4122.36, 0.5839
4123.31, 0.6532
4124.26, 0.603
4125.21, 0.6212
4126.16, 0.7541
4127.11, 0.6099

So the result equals 1.1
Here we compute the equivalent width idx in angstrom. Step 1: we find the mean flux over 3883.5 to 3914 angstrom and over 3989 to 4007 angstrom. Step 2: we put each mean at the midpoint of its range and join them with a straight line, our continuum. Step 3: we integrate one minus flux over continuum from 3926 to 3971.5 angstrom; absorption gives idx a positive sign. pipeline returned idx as 2.2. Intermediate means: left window 0.677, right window 0.64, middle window 0.627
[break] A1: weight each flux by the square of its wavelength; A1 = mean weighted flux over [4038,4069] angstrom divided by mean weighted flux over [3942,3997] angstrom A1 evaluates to 1.03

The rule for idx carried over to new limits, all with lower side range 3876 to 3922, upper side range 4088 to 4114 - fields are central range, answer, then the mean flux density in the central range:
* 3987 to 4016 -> 1.35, 0.636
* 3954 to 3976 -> 0.70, 0.648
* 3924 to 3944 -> 1.85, 0.61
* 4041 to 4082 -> 1.22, 0.642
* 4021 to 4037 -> 0.46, 0.645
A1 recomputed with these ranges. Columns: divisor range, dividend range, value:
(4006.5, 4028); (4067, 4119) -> 1.09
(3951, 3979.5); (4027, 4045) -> 1.06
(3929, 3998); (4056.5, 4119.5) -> 1.11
